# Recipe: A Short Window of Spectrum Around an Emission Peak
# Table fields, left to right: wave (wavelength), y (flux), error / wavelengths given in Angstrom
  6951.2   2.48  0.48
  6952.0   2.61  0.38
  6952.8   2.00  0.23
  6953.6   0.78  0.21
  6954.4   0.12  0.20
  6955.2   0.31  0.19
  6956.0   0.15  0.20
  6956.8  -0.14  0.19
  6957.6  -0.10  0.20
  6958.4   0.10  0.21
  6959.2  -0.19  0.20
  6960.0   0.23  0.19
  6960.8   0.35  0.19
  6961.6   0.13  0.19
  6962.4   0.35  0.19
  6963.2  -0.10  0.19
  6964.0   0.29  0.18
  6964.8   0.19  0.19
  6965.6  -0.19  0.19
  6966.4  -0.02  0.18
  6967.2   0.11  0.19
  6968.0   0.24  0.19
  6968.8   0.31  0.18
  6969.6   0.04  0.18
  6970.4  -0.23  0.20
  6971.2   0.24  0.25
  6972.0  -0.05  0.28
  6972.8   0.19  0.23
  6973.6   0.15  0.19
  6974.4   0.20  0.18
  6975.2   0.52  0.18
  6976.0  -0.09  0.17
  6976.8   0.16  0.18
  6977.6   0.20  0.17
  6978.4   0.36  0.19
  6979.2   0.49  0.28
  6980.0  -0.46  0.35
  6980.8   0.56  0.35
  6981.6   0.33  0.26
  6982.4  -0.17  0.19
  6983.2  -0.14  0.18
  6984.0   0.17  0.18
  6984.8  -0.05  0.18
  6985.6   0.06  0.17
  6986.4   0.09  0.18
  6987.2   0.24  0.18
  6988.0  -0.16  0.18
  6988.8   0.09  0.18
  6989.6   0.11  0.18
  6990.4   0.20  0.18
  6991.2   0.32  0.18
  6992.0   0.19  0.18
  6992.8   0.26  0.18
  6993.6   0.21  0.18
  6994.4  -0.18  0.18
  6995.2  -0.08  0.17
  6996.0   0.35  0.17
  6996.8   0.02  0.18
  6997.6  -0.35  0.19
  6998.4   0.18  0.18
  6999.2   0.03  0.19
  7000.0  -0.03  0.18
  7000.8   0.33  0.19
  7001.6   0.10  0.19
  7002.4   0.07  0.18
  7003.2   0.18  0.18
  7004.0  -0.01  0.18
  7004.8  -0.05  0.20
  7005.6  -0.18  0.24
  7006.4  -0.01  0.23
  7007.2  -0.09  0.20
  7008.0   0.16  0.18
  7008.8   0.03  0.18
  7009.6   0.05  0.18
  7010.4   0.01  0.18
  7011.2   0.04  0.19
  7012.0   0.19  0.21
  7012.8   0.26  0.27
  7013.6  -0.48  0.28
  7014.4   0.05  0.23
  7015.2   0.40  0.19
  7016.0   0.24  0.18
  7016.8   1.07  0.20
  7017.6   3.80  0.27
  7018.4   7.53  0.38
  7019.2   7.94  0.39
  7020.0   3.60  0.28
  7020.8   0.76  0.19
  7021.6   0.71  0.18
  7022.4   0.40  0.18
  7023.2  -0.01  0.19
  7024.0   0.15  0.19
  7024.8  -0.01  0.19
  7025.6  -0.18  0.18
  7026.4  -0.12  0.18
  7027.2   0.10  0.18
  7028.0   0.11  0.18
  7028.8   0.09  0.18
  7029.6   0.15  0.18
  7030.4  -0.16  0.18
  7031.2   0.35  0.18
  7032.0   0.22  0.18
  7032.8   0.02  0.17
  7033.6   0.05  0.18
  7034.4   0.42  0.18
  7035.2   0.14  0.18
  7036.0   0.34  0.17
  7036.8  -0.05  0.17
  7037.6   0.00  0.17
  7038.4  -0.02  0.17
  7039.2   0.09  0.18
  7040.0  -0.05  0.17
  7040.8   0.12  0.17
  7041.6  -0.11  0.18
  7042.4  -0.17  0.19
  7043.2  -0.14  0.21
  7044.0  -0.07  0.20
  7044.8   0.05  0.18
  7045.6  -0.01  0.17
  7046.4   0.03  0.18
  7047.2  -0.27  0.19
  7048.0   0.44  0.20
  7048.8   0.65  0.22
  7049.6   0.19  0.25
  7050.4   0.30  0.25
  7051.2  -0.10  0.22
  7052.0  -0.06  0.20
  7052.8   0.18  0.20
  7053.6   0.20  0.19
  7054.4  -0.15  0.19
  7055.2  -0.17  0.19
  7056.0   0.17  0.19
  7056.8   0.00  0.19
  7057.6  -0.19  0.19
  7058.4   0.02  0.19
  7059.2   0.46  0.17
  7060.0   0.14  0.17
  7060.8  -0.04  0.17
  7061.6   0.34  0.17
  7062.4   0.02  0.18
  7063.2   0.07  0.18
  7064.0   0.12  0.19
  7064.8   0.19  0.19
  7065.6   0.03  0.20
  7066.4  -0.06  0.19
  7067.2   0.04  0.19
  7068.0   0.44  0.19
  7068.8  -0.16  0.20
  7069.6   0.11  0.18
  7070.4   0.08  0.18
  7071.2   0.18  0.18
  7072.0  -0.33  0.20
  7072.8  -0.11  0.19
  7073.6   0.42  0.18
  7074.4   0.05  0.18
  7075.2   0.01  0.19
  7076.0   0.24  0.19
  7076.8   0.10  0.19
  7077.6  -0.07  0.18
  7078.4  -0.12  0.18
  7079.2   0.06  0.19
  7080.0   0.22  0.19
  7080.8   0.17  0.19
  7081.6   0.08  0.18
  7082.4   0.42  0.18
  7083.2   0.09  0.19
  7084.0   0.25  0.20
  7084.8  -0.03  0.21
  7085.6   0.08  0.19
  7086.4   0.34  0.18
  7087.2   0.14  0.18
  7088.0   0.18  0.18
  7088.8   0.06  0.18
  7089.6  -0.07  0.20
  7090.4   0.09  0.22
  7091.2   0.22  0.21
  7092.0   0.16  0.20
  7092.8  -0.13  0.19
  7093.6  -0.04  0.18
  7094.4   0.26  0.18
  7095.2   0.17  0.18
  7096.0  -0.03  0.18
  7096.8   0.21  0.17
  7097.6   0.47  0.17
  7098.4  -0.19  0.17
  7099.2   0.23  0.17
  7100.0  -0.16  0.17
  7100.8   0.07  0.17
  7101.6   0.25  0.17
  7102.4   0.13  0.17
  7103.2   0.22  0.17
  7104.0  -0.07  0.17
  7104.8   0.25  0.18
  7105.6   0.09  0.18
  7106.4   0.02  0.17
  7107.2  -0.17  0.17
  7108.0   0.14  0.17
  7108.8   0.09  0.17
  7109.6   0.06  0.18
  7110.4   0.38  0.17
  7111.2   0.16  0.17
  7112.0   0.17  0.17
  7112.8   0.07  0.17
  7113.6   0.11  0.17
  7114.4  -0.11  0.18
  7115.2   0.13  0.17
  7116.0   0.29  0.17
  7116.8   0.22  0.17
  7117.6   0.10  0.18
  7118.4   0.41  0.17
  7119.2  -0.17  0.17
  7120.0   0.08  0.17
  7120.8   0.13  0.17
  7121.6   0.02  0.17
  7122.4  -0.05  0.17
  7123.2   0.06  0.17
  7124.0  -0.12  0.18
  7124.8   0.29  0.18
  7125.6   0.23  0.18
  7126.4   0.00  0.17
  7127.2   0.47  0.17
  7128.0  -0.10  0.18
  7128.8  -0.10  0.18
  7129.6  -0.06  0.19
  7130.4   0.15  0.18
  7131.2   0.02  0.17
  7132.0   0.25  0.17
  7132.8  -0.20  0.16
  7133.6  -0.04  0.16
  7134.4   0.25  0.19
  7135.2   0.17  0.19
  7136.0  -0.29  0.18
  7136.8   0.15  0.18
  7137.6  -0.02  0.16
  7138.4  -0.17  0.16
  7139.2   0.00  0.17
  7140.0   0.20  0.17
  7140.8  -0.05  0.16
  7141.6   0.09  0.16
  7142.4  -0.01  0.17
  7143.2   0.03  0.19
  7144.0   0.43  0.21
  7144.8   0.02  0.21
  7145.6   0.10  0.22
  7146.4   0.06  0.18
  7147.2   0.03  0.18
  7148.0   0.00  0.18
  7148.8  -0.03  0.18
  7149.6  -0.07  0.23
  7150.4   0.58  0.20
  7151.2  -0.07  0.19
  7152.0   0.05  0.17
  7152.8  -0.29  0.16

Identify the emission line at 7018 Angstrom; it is [O III] 5007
